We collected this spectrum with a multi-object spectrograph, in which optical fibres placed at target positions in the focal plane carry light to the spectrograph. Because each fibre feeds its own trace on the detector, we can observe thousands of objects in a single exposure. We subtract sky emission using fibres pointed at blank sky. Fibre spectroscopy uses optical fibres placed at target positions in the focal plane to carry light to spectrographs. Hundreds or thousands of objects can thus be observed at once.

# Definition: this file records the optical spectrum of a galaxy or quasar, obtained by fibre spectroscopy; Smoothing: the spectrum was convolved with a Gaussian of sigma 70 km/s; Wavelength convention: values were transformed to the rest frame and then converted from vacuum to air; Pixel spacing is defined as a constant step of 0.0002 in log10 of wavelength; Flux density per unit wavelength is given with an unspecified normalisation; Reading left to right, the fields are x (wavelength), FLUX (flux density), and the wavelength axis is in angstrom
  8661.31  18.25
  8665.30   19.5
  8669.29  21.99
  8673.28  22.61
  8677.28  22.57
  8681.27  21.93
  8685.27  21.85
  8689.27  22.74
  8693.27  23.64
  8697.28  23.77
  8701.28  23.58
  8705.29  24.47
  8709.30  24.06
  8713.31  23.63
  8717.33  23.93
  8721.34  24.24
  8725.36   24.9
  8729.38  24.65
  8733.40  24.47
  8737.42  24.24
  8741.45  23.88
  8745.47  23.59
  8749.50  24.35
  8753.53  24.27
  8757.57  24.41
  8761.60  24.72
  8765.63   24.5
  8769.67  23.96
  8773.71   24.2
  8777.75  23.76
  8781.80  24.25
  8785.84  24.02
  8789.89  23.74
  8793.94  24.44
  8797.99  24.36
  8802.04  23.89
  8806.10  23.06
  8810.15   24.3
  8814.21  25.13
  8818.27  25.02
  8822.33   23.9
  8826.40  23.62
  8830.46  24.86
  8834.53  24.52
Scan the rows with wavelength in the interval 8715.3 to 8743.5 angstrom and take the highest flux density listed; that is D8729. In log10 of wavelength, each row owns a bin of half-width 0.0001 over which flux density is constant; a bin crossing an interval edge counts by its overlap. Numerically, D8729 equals 24.9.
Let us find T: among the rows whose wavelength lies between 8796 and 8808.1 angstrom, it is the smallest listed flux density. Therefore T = 23.06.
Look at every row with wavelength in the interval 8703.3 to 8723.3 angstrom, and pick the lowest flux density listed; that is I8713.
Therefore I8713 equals 23.63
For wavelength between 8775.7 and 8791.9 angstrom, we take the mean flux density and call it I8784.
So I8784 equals 23.9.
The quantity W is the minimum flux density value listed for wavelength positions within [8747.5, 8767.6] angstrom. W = 24.27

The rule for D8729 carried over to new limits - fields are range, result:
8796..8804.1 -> 24.36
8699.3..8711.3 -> 24.47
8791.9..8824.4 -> 25.13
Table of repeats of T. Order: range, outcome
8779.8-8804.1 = 23.74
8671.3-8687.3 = 21.85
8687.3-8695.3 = 22.74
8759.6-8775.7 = 23.96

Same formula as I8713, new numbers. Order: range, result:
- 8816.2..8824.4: 23.9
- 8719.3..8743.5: 23.88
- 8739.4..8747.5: 23.59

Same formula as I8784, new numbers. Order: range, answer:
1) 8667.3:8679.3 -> 22.4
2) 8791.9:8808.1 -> 23.9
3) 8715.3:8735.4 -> 24.4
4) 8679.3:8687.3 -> 21.9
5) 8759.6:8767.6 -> 24.6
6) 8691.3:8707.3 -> 23.9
